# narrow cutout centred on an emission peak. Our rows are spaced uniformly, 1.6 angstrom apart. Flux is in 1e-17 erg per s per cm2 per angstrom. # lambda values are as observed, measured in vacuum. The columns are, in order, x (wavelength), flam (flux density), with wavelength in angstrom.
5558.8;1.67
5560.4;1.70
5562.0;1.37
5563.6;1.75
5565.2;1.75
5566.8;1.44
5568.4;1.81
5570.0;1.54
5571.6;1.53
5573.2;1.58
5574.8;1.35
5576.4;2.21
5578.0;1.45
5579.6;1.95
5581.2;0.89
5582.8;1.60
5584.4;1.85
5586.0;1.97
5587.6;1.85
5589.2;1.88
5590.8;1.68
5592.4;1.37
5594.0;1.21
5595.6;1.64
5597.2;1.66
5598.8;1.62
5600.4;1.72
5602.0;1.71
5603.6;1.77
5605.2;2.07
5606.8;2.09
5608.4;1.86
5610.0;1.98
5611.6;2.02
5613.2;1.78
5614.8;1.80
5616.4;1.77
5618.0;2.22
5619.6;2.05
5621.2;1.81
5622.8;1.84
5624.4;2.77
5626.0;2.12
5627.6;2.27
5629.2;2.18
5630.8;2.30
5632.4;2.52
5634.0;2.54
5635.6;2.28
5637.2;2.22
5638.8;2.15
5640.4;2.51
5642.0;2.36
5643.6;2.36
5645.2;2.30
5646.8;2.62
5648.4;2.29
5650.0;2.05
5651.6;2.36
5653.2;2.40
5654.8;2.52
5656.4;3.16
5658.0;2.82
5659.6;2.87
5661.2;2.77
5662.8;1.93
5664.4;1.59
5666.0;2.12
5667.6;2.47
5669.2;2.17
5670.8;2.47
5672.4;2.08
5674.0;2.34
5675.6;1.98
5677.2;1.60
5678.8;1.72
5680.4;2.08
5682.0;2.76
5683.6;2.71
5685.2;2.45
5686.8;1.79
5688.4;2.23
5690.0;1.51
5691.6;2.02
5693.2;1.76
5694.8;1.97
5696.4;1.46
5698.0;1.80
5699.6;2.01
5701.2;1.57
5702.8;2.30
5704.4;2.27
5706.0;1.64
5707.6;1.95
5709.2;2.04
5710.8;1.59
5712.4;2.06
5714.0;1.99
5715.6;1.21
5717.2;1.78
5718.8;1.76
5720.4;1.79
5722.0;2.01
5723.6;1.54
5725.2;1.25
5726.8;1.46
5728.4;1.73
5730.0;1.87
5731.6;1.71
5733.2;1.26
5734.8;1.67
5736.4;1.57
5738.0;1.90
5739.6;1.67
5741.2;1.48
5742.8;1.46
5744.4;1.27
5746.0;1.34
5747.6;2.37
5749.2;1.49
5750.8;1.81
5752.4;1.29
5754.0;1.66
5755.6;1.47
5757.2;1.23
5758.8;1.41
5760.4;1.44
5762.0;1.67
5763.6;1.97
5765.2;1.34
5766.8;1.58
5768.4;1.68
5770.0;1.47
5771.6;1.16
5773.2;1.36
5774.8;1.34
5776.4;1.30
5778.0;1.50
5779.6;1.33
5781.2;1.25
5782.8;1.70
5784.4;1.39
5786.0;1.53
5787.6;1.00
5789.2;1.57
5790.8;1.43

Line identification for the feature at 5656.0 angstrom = Mg II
